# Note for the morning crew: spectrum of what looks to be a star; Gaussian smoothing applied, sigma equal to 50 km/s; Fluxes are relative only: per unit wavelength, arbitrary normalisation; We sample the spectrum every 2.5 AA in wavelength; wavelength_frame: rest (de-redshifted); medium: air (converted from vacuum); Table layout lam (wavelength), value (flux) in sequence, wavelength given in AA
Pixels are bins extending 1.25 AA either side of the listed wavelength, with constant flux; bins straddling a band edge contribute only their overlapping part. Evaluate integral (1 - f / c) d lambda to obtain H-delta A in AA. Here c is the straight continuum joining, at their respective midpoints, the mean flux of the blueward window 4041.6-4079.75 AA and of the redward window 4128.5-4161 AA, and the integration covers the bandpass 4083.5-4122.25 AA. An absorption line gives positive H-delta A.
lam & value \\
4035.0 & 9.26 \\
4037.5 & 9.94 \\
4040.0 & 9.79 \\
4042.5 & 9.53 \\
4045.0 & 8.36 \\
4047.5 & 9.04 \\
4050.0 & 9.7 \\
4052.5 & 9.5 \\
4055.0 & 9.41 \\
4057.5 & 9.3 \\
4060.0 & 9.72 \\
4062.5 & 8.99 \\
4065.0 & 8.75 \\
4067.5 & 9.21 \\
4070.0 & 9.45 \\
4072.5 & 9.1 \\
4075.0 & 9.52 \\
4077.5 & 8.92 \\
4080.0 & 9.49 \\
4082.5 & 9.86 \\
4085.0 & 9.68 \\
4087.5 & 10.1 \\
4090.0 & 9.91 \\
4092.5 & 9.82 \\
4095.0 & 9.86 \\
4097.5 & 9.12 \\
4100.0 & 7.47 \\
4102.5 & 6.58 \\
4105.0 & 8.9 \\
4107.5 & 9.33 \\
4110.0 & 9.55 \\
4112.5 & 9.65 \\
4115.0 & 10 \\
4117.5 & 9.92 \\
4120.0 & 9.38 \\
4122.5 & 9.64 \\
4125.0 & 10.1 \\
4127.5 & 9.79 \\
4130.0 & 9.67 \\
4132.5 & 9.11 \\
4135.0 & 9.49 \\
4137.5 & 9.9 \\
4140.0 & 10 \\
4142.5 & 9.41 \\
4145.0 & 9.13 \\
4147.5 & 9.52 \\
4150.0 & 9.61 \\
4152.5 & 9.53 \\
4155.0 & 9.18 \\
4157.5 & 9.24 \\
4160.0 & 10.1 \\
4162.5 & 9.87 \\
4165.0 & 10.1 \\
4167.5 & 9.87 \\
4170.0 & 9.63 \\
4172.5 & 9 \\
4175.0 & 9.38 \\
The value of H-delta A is 0.35 AA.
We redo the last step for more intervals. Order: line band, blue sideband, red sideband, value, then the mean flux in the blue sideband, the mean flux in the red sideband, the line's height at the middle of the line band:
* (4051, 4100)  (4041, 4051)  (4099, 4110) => -4.02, 9.16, 8.25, 8.7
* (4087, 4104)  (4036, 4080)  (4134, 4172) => 0.91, 9.31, 9.63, 9.44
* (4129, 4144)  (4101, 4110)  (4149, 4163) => -0.75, 8.43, 9.57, 9.13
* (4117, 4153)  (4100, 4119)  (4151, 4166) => -0.98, 9.03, 9.66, 9.36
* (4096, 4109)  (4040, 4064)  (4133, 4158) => 1.48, 9.3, 9.5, 9.41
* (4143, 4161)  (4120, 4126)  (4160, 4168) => 0.82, 9.76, 9.98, 9.91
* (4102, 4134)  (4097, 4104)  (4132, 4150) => -3.73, 7.62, 9.53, 8.44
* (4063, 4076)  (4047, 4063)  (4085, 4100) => 0.39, 9.41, 9.56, 9.47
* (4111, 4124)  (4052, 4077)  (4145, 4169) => -0.32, 9.28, 9.64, 9.49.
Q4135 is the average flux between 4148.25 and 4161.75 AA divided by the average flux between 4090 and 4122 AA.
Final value 1.04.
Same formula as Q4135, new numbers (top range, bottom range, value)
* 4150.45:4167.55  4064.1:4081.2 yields 1.05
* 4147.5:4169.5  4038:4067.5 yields 1.04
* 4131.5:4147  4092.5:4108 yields 1.11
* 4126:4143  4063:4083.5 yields 1.04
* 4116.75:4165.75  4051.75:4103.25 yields 1.04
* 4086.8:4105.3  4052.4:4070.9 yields 0.96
